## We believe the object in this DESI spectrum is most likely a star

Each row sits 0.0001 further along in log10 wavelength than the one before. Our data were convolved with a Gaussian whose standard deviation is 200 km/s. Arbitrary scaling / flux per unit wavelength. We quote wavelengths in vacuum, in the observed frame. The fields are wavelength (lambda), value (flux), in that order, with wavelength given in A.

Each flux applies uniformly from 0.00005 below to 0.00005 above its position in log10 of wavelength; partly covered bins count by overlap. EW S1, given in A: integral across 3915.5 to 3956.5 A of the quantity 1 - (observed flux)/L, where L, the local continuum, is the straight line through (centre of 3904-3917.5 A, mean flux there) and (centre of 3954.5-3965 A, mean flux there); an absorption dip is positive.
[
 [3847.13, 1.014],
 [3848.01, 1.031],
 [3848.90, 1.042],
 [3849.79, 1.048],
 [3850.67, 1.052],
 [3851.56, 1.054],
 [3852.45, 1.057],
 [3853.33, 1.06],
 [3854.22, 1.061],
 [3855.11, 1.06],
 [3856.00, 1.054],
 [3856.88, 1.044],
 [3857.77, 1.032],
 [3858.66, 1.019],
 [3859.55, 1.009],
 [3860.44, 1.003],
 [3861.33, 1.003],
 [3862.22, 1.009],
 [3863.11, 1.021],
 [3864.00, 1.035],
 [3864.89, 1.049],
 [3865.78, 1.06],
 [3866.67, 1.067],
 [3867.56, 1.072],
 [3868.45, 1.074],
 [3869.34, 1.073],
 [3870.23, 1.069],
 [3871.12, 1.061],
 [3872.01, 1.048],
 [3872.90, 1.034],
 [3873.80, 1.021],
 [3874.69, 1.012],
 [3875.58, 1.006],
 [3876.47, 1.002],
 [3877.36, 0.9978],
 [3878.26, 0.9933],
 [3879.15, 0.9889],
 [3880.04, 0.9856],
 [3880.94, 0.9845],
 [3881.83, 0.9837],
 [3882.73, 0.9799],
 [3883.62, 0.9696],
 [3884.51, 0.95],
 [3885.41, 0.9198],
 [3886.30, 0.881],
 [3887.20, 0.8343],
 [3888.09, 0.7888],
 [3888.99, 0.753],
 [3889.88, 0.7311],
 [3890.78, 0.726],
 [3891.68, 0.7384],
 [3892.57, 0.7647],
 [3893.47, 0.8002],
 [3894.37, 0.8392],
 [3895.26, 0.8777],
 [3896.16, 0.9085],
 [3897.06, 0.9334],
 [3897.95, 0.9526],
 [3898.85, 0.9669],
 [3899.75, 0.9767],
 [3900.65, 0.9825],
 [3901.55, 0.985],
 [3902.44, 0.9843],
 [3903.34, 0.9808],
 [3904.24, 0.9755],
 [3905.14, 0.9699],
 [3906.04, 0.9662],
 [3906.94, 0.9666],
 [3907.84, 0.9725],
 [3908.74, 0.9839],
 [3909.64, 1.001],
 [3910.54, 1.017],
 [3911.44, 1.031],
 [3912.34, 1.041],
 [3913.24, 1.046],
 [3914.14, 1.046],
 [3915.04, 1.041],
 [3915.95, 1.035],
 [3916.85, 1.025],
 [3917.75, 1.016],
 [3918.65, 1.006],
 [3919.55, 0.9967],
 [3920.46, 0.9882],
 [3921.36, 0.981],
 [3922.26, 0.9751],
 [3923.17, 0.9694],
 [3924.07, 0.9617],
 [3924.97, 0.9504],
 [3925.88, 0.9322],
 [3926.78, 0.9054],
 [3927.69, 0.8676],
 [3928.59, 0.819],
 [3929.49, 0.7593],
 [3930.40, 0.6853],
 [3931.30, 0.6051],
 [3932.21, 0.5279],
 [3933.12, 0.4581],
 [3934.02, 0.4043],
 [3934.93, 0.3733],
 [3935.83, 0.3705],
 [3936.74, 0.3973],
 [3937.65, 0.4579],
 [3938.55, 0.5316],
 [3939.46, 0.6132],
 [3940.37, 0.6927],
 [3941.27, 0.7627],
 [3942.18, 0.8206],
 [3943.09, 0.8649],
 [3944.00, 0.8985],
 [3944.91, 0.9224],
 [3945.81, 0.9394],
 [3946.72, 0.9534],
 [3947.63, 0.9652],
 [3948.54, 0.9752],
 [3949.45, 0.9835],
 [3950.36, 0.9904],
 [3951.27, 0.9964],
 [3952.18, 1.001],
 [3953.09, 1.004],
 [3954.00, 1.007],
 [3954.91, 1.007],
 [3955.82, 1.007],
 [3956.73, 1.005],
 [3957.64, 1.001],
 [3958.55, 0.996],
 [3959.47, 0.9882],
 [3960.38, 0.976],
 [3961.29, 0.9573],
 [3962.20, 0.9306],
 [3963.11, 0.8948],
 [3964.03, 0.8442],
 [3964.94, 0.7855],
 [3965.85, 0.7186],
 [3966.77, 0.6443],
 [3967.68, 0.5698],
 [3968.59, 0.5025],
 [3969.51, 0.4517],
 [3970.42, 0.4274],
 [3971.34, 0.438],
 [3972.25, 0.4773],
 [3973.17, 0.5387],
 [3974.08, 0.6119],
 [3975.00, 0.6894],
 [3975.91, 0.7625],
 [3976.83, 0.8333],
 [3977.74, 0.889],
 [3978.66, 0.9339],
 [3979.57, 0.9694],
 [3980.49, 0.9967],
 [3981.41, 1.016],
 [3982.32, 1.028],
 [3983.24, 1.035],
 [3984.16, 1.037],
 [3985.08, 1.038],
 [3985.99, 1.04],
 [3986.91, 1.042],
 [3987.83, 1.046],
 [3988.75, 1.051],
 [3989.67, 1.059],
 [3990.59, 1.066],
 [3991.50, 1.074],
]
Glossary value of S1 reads 6.2 A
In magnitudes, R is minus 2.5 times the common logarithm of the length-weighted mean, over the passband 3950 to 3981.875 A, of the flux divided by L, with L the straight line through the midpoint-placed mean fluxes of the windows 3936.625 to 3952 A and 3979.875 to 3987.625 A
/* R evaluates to 0.13 mag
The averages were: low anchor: 0.822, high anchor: 1.03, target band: 0.824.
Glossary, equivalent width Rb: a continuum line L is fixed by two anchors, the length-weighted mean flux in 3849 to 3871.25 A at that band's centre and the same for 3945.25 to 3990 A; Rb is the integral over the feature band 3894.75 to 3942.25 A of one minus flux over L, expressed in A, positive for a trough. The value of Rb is 4.9 A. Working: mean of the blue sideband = 1.05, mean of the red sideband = 0.878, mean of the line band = 0.858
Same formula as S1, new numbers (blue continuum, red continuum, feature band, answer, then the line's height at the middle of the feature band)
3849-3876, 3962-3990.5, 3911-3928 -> -1.11 A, 0.93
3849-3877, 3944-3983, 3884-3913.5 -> 1.68 A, 0.973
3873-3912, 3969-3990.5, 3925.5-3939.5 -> 4.54 A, 0.894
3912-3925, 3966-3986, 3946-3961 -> -2.30 A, 0.858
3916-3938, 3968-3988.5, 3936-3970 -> -1.82 A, 0.792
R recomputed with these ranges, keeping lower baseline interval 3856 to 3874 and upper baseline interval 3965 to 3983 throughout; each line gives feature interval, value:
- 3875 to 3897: 0.100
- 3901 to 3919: -0.112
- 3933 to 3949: 0.167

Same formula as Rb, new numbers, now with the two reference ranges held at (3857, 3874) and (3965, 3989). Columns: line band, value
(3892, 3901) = 0.7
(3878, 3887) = 0.4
